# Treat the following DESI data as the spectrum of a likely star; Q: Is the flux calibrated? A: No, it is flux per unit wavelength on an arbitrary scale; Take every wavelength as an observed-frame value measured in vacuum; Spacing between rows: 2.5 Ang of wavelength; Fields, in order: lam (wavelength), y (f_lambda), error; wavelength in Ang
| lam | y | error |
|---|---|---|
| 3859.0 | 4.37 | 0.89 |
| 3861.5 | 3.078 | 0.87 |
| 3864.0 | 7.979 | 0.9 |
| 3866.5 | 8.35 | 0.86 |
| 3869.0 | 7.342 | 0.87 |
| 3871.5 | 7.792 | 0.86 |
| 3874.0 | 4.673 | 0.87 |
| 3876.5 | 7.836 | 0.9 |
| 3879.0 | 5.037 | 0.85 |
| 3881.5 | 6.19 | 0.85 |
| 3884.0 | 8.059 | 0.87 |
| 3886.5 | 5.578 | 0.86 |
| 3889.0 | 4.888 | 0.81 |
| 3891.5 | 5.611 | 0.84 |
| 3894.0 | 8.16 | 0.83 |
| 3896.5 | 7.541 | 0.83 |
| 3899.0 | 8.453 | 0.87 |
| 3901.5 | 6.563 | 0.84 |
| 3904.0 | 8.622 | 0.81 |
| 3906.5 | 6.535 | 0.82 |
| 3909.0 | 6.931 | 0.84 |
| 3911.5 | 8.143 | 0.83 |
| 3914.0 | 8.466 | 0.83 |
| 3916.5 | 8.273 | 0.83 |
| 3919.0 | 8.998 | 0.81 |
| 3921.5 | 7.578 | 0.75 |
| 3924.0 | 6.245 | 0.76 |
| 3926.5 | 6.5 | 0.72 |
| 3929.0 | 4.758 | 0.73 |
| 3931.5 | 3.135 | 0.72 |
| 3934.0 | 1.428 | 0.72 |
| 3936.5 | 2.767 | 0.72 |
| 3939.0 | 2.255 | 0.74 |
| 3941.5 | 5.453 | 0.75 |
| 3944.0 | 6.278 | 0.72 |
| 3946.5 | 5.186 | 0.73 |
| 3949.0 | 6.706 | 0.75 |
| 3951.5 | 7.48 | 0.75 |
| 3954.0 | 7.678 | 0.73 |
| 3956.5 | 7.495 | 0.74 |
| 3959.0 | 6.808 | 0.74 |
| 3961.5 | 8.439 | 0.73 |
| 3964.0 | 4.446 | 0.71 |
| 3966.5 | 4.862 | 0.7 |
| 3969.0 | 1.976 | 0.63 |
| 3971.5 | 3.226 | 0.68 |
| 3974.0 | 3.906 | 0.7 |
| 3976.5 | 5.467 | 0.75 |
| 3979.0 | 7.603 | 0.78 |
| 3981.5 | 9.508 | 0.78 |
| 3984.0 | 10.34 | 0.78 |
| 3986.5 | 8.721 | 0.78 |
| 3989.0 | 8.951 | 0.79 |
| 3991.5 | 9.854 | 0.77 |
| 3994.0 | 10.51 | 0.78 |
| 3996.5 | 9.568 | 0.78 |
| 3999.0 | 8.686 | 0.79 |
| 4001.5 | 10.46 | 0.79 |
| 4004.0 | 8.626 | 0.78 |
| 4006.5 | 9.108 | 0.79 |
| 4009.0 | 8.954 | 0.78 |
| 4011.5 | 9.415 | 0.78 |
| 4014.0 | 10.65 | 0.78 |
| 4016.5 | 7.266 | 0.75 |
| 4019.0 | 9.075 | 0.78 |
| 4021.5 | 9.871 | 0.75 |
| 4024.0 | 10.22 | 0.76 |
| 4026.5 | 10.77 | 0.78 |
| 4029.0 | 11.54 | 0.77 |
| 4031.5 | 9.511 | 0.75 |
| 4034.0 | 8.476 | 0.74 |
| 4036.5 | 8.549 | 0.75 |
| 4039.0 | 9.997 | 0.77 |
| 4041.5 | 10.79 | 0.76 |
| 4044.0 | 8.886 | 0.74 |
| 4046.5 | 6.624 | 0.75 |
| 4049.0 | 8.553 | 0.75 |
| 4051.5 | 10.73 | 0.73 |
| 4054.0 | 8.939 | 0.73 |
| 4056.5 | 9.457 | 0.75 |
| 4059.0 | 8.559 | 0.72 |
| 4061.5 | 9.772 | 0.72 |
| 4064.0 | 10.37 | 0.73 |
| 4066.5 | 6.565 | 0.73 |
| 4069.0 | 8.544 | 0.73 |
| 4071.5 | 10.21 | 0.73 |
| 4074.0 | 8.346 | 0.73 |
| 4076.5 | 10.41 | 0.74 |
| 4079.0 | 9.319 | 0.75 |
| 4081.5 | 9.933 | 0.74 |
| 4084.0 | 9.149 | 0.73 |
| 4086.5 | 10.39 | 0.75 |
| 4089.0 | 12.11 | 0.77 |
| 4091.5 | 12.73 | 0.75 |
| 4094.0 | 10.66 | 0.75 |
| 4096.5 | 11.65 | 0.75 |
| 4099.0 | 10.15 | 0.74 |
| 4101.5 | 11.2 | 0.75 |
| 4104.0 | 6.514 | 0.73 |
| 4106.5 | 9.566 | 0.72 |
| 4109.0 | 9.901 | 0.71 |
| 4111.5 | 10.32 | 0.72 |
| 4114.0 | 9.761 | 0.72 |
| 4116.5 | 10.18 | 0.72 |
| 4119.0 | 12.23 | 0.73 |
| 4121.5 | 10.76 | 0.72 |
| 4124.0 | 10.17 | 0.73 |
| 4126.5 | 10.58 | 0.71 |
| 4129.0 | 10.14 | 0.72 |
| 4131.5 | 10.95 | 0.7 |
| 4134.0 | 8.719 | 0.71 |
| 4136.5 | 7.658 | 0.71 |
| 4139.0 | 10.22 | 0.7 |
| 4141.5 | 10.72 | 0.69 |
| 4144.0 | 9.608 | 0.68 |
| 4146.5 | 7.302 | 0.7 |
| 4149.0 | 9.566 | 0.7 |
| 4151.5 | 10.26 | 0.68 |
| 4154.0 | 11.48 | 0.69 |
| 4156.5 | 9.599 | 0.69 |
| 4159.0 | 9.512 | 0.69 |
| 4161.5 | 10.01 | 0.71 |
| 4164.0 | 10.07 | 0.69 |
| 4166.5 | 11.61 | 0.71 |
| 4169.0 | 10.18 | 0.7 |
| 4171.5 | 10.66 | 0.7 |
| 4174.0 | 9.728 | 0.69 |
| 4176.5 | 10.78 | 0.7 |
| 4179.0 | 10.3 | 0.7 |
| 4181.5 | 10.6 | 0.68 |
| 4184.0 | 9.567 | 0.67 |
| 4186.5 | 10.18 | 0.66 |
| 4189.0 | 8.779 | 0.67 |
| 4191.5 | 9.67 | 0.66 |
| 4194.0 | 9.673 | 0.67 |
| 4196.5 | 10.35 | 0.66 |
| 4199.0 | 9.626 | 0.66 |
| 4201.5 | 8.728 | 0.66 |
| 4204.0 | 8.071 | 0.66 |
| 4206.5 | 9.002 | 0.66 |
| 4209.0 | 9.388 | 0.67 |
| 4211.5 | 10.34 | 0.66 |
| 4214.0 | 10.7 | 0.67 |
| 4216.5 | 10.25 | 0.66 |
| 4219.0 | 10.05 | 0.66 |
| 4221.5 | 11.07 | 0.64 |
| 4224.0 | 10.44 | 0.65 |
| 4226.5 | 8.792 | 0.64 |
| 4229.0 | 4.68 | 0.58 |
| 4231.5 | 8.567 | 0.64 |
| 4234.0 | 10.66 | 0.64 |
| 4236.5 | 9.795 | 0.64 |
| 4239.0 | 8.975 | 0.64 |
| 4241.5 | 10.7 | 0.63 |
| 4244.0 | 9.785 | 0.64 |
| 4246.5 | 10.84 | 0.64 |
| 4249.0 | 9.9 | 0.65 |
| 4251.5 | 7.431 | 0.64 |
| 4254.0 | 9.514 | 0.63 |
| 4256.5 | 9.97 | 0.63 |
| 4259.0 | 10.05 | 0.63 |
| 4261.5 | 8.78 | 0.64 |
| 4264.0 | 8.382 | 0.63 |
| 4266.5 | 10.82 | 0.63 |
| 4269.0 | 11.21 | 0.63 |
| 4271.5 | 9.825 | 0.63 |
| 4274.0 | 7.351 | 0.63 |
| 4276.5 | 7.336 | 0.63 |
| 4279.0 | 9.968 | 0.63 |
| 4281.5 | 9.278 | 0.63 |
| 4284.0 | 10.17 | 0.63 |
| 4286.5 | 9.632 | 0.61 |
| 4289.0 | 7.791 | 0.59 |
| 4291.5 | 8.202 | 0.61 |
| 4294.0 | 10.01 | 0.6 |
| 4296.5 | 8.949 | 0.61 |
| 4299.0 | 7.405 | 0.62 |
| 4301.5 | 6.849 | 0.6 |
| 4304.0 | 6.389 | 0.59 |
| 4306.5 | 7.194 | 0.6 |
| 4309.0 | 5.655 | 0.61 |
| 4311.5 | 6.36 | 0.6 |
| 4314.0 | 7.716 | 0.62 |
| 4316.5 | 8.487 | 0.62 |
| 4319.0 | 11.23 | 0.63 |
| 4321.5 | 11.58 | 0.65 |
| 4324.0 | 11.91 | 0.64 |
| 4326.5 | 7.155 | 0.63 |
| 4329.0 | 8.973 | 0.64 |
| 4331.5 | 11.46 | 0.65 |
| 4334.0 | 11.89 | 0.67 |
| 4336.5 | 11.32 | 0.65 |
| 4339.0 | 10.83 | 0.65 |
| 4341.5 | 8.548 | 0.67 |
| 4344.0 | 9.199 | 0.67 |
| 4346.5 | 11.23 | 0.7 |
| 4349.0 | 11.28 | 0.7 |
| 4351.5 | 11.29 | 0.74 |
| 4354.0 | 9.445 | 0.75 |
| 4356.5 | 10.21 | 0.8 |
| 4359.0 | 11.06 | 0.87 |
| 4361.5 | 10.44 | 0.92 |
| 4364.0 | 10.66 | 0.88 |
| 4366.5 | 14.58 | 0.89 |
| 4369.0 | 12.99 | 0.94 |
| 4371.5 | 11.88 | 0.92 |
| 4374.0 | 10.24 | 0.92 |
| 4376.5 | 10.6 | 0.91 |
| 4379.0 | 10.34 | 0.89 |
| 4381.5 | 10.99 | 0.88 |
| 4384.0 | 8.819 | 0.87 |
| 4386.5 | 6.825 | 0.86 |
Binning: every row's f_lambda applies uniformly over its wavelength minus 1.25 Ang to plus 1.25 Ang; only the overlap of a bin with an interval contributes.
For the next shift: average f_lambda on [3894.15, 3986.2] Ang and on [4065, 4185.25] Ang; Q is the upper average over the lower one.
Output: 1.58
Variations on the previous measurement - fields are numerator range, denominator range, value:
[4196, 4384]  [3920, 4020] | 1.39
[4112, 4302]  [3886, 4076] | 1.25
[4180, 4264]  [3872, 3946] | 1.53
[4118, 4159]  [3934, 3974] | 1.91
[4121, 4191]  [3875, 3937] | 1.53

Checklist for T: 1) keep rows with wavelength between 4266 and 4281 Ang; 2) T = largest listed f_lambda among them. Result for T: 11.21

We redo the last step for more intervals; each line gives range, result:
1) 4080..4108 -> 12.73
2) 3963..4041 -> 11.54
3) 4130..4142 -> 10.95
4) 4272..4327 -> 11.91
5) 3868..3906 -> 8.622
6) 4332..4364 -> 11.89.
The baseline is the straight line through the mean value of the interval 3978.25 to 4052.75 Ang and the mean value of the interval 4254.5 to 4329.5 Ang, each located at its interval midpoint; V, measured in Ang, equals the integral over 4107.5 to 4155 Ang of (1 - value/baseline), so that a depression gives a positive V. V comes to -4.4 Ang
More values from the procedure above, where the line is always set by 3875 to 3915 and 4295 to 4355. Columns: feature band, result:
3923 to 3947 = 9.52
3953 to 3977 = 6.40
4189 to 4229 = -4.14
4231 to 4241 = -0.98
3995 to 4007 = -2.79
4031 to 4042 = -2.29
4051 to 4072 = -3.37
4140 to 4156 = -2.84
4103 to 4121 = -3.78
